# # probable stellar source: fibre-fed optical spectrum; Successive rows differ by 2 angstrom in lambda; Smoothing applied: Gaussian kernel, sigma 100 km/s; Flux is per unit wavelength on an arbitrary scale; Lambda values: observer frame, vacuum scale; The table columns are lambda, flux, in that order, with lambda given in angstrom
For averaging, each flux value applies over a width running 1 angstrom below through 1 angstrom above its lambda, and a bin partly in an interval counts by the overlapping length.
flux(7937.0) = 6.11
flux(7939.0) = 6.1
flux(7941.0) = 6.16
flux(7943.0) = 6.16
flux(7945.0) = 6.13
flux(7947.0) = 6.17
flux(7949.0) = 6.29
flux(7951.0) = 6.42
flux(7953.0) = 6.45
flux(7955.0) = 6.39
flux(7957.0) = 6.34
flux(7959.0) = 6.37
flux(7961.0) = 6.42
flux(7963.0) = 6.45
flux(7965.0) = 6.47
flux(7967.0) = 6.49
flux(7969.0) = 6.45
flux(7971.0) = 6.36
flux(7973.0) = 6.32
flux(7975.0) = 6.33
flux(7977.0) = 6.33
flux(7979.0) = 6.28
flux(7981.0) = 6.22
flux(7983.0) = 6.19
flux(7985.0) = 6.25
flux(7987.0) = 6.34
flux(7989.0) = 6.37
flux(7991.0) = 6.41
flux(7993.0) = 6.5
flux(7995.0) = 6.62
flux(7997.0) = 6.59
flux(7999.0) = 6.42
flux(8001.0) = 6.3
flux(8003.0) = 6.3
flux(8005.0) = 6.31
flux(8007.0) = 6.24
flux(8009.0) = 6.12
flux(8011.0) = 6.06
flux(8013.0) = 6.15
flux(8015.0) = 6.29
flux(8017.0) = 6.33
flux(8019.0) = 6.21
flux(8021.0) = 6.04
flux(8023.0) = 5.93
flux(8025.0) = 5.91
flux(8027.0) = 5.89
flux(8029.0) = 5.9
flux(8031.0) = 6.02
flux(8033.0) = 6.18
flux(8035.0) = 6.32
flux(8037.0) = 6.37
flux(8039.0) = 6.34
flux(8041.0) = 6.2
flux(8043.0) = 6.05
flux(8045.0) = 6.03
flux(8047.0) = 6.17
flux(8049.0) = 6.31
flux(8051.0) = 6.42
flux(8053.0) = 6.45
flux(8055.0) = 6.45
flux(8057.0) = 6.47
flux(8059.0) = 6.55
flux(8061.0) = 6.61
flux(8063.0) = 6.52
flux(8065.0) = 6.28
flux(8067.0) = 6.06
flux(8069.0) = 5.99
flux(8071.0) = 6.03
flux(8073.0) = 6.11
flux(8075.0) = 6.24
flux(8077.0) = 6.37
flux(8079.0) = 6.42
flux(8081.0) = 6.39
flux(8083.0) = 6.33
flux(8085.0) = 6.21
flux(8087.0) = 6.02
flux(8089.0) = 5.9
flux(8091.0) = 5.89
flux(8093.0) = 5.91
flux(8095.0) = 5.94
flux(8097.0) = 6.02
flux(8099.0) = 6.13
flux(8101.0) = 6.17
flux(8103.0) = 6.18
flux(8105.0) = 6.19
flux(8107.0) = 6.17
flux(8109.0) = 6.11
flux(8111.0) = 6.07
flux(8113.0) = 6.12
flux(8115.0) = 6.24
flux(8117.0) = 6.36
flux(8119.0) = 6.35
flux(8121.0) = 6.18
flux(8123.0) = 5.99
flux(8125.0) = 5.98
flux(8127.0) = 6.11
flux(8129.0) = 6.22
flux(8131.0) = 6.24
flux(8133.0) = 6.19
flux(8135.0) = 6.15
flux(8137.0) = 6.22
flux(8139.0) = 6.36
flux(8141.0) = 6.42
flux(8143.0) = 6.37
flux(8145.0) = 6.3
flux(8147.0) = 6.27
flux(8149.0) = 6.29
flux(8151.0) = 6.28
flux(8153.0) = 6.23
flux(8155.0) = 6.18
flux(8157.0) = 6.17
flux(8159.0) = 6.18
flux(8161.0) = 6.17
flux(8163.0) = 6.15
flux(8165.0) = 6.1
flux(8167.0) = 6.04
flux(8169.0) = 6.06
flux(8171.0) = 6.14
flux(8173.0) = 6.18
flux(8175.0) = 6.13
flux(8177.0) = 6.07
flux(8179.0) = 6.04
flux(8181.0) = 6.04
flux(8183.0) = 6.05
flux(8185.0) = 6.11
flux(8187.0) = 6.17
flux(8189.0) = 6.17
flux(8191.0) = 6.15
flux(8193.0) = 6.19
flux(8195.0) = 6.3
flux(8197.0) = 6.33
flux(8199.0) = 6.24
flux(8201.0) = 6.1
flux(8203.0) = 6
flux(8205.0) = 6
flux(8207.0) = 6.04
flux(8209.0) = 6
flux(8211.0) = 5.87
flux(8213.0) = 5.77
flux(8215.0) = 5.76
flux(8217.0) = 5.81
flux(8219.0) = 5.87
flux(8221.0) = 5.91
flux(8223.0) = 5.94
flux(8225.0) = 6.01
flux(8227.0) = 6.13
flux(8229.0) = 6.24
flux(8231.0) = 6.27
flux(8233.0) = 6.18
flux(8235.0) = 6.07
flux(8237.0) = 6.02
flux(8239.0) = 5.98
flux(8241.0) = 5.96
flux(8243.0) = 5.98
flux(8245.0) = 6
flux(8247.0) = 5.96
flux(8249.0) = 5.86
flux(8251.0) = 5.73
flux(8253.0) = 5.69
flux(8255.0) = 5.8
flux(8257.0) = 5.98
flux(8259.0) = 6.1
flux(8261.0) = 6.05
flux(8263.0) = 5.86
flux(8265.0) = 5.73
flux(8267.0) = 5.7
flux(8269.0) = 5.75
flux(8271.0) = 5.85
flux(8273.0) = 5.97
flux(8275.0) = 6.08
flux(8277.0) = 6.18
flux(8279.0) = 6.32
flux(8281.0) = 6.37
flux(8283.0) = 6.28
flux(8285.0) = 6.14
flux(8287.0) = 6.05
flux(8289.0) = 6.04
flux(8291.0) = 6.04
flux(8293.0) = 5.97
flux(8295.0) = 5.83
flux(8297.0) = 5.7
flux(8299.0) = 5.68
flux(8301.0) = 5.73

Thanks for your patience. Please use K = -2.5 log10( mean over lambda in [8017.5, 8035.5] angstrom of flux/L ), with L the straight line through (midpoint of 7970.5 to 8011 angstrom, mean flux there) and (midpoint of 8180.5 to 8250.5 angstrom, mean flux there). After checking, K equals 0.04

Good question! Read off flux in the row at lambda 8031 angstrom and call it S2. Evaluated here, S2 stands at 6.02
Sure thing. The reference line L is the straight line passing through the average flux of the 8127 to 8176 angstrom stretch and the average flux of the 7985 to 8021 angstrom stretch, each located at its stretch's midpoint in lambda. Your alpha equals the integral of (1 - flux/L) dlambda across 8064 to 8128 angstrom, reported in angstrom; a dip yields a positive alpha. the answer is 1.1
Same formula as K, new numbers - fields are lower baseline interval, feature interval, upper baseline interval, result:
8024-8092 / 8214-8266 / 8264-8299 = 0.01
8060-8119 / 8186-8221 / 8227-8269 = 0.00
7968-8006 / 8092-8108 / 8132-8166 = 0.03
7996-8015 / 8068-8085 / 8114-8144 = 0.00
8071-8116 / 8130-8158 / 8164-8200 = -0.02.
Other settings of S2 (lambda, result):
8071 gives 6.03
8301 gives 5.73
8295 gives 5.83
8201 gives 6.1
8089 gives 5.9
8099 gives 6.13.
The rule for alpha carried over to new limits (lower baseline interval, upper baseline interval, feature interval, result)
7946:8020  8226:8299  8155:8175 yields -0.1 angstrom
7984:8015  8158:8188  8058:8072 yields -0.1 angstrom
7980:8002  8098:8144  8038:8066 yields -0.2 angstrom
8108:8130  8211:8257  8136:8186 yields -0.8 angstrom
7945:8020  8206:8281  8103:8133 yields -0.1 angstrom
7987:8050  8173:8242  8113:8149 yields -0.6 angstrom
